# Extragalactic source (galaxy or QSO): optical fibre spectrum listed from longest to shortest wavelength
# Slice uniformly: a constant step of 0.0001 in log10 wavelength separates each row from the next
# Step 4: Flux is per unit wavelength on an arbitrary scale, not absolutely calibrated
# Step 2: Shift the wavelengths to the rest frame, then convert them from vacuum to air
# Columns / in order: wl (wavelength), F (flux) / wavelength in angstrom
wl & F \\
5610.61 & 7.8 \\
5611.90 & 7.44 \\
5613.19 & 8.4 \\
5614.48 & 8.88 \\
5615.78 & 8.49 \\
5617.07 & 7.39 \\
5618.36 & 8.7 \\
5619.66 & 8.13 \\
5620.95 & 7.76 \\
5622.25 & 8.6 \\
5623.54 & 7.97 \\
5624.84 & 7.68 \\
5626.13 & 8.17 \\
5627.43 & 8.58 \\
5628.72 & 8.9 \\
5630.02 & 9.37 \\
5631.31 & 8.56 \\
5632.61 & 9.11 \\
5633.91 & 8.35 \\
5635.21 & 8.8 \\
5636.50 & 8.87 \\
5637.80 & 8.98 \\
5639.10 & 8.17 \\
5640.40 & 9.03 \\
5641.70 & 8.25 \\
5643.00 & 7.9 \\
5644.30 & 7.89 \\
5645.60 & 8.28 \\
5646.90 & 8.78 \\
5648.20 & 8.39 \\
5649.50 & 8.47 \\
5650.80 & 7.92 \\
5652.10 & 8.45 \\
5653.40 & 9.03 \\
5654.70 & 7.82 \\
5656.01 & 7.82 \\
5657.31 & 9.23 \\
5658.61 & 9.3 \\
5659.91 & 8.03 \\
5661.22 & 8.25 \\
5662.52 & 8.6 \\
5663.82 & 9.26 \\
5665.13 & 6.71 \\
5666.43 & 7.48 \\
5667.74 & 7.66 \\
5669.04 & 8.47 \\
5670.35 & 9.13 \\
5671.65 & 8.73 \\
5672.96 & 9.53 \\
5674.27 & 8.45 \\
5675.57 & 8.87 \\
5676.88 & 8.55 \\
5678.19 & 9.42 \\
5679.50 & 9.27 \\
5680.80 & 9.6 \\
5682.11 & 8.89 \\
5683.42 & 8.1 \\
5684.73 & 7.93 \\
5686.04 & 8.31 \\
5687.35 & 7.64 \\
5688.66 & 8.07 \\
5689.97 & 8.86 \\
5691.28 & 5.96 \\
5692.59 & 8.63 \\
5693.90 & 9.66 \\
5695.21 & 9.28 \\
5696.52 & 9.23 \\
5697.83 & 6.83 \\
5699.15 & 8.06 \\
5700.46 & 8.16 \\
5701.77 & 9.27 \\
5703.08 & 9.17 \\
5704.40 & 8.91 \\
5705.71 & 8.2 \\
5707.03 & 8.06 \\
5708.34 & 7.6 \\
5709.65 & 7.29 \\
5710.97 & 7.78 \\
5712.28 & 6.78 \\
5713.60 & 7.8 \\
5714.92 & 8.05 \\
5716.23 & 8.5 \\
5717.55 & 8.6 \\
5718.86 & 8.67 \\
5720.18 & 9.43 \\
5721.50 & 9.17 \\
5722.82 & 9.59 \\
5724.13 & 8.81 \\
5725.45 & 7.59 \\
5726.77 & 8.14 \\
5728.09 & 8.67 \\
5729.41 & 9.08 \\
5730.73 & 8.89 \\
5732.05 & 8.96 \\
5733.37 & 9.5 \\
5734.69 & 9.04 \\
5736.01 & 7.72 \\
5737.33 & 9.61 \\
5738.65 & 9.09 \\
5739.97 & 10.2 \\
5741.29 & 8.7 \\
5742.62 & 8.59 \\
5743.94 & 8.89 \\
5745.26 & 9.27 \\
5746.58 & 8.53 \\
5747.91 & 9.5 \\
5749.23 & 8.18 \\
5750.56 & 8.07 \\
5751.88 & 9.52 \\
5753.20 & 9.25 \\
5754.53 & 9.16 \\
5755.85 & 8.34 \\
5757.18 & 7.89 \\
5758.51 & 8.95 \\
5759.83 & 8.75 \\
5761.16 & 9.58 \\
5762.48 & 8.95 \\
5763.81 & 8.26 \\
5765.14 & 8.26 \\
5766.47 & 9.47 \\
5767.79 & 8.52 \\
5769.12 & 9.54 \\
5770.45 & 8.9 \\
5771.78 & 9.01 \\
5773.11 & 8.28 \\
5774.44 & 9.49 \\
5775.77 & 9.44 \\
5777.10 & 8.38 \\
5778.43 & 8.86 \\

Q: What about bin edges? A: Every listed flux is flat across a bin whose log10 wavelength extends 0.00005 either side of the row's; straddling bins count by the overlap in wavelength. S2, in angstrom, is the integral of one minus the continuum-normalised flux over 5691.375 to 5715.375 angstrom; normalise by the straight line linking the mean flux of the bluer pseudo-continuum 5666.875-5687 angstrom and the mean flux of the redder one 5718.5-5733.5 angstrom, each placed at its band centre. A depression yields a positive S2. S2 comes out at 1.55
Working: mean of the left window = 8.7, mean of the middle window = 8.21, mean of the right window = 8.85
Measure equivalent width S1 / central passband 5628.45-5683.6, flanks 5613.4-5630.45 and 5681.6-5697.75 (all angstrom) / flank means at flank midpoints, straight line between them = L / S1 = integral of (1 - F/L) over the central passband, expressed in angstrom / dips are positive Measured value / -1.6 angstrom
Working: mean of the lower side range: 8.34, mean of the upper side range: 8.32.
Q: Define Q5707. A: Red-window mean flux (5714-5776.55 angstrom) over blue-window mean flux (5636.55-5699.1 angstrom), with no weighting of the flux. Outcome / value 1.0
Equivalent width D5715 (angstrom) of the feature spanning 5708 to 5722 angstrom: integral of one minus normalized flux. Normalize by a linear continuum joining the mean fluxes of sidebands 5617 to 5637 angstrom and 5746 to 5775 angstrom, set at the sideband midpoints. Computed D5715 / 0.9 angstrom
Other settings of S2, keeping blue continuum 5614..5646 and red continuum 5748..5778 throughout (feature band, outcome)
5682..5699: 0.8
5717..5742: -0.5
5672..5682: -0.6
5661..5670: 0.5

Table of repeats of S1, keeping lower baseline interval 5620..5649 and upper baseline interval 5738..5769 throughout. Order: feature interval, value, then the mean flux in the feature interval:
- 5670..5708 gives 0.40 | 8.57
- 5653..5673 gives 0.39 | 8.4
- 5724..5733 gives 0.19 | 8.6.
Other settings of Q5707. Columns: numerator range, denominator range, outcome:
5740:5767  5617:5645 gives 1.05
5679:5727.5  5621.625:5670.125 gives 1.00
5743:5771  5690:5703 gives 1.05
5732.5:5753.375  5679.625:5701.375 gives 1.07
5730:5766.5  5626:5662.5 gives 1.04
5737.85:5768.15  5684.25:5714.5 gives 1.09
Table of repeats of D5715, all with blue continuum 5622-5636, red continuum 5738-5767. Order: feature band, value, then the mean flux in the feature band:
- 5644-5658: 0.4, 8.39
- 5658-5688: 0.5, 8.53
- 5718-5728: 0.0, 8.76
